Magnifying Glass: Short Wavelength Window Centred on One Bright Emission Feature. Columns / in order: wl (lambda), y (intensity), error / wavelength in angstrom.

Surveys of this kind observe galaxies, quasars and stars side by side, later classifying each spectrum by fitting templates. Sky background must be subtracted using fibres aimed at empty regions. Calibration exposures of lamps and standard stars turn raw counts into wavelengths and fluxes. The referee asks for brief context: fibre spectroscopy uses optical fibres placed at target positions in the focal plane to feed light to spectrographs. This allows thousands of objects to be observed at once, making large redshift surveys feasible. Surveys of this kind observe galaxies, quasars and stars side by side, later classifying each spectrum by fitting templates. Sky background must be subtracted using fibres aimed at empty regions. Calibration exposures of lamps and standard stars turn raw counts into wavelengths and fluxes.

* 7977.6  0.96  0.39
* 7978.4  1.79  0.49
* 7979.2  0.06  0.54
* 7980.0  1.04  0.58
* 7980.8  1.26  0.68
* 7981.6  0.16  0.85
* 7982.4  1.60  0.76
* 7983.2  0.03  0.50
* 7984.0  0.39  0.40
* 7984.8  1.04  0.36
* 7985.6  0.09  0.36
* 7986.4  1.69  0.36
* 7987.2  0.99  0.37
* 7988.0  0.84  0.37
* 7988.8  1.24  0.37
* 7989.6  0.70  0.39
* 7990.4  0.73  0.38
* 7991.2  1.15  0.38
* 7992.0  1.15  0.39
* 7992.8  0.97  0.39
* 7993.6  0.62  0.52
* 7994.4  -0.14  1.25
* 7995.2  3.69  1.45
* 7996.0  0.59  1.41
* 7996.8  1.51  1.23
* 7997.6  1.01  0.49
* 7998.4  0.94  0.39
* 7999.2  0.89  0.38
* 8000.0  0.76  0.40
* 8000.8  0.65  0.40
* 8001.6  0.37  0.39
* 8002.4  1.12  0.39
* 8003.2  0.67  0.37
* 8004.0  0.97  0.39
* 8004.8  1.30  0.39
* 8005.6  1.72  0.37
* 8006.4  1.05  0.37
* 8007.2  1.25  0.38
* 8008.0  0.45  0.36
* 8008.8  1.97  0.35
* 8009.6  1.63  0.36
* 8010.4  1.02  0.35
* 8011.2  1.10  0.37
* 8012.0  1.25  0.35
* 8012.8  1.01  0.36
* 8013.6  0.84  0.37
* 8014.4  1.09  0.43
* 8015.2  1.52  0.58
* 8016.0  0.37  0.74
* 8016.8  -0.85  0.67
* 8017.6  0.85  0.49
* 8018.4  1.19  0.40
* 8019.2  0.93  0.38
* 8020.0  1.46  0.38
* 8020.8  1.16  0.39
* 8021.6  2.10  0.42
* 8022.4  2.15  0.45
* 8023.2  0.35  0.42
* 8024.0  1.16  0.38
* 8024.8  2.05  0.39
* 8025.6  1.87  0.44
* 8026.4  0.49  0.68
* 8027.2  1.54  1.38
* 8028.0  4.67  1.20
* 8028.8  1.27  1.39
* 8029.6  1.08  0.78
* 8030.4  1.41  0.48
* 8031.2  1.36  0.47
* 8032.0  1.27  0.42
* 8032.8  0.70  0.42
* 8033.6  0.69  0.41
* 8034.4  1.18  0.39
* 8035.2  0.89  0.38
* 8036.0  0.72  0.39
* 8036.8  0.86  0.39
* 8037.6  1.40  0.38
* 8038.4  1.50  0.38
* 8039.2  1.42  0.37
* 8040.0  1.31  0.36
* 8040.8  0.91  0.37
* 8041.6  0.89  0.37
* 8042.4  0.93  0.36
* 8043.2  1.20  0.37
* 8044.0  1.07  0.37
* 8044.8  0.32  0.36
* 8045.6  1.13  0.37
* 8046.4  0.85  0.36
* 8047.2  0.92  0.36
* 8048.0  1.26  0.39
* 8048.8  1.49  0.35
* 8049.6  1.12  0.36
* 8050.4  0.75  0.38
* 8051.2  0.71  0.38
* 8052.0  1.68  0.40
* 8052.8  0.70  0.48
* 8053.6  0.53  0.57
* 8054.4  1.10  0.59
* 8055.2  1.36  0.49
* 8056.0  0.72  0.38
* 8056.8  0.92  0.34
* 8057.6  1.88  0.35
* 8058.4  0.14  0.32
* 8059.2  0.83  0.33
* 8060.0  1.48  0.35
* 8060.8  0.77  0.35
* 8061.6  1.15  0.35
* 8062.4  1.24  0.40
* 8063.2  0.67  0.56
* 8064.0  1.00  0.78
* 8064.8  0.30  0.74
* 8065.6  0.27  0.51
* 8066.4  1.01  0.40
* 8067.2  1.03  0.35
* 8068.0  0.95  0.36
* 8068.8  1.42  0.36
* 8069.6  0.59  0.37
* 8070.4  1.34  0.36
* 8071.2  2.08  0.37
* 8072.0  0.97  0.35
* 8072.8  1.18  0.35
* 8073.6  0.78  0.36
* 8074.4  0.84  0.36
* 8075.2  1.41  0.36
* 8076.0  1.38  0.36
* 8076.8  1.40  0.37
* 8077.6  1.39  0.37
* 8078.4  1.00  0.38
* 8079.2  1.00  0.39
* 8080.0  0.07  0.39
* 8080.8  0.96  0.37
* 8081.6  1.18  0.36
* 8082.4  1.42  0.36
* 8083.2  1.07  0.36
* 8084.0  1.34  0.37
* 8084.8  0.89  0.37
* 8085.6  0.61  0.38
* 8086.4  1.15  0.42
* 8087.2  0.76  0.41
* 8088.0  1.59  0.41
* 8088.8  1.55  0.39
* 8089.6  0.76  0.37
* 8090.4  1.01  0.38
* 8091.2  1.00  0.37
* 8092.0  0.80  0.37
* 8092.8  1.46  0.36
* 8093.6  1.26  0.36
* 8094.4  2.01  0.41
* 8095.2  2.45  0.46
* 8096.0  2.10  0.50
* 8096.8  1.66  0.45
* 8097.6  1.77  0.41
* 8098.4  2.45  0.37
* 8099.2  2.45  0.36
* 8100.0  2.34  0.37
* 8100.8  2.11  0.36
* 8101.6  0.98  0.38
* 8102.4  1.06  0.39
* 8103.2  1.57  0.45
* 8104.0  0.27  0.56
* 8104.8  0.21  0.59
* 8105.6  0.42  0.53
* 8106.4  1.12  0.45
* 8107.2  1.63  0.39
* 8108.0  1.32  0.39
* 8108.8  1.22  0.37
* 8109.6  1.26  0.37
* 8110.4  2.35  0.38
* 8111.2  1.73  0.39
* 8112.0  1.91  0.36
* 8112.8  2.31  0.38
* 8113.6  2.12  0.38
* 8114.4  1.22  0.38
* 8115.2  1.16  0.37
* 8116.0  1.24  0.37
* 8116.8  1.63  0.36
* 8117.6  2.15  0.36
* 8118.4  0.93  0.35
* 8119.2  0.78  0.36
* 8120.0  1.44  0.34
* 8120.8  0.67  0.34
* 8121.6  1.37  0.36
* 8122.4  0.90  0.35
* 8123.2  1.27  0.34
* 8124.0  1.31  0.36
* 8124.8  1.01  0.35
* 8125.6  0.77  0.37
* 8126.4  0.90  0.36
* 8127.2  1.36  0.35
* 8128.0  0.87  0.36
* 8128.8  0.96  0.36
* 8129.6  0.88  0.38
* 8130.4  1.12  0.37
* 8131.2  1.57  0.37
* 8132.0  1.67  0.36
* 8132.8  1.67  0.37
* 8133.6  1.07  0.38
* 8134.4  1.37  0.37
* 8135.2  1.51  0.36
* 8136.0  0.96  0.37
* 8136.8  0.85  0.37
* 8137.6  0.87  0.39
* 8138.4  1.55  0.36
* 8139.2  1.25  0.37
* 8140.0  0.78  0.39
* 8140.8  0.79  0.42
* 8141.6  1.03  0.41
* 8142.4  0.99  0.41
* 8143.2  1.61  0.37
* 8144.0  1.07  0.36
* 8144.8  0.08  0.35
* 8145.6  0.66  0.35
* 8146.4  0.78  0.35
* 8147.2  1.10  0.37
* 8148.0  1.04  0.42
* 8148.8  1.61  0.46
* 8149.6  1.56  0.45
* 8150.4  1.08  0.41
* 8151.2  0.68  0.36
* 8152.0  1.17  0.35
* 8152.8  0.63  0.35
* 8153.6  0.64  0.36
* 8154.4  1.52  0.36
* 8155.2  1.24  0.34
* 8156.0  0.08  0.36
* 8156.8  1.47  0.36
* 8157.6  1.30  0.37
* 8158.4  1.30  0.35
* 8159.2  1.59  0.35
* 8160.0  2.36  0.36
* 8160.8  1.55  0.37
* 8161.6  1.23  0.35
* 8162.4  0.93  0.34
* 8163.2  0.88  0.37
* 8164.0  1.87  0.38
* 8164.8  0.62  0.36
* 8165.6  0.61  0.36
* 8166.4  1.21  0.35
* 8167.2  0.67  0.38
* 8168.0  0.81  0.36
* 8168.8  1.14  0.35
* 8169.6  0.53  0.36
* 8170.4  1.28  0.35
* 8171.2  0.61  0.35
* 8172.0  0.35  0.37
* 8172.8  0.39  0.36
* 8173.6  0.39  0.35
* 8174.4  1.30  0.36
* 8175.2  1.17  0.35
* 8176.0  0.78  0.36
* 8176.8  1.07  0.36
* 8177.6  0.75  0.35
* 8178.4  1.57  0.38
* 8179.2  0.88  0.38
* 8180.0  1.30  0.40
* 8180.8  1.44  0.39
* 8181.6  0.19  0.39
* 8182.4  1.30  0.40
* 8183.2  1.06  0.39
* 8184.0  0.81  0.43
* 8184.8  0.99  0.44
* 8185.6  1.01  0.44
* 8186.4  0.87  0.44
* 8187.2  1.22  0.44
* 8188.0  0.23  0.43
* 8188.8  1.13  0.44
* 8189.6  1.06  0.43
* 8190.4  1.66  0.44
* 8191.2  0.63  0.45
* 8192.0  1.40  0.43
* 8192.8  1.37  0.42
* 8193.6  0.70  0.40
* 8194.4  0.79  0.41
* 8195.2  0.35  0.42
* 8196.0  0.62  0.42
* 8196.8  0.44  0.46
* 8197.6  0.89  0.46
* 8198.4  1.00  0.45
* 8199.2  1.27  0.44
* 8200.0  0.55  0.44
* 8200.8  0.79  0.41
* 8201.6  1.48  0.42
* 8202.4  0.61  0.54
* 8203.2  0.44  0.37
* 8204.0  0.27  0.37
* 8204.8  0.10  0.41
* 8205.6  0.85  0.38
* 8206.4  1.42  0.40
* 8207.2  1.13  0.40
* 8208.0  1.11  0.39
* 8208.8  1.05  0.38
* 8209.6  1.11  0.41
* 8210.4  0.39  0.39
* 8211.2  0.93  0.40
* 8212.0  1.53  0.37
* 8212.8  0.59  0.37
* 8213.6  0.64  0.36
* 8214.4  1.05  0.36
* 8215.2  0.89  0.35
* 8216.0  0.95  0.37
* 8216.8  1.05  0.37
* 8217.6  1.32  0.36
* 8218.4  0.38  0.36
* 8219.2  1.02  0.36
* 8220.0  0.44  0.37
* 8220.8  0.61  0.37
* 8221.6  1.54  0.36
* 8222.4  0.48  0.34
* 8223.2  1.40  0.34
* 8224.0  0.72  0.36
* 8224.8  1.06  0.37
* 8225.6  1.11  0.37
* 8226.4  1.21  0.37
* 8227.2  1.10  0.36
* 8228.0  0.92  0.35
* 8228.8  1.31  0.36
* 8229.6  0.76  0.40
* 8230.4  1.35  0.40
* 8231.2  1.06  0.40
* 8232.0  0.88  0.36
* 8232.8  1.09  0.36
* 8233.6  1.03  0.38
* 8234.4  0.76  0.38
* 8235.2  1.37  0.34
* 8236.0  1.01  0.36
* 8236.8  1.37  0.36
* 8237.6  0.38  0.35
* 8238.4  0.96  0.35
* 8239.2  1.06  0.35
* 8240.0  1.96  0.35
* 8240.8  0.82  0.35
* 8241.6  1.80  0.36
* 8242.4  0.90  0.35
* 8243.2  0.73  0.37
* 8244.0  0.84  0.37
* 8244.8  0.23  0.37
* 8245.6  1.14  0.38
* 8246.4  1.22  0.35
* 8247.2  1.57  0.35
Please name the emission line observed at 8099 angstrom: [S II] 6716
